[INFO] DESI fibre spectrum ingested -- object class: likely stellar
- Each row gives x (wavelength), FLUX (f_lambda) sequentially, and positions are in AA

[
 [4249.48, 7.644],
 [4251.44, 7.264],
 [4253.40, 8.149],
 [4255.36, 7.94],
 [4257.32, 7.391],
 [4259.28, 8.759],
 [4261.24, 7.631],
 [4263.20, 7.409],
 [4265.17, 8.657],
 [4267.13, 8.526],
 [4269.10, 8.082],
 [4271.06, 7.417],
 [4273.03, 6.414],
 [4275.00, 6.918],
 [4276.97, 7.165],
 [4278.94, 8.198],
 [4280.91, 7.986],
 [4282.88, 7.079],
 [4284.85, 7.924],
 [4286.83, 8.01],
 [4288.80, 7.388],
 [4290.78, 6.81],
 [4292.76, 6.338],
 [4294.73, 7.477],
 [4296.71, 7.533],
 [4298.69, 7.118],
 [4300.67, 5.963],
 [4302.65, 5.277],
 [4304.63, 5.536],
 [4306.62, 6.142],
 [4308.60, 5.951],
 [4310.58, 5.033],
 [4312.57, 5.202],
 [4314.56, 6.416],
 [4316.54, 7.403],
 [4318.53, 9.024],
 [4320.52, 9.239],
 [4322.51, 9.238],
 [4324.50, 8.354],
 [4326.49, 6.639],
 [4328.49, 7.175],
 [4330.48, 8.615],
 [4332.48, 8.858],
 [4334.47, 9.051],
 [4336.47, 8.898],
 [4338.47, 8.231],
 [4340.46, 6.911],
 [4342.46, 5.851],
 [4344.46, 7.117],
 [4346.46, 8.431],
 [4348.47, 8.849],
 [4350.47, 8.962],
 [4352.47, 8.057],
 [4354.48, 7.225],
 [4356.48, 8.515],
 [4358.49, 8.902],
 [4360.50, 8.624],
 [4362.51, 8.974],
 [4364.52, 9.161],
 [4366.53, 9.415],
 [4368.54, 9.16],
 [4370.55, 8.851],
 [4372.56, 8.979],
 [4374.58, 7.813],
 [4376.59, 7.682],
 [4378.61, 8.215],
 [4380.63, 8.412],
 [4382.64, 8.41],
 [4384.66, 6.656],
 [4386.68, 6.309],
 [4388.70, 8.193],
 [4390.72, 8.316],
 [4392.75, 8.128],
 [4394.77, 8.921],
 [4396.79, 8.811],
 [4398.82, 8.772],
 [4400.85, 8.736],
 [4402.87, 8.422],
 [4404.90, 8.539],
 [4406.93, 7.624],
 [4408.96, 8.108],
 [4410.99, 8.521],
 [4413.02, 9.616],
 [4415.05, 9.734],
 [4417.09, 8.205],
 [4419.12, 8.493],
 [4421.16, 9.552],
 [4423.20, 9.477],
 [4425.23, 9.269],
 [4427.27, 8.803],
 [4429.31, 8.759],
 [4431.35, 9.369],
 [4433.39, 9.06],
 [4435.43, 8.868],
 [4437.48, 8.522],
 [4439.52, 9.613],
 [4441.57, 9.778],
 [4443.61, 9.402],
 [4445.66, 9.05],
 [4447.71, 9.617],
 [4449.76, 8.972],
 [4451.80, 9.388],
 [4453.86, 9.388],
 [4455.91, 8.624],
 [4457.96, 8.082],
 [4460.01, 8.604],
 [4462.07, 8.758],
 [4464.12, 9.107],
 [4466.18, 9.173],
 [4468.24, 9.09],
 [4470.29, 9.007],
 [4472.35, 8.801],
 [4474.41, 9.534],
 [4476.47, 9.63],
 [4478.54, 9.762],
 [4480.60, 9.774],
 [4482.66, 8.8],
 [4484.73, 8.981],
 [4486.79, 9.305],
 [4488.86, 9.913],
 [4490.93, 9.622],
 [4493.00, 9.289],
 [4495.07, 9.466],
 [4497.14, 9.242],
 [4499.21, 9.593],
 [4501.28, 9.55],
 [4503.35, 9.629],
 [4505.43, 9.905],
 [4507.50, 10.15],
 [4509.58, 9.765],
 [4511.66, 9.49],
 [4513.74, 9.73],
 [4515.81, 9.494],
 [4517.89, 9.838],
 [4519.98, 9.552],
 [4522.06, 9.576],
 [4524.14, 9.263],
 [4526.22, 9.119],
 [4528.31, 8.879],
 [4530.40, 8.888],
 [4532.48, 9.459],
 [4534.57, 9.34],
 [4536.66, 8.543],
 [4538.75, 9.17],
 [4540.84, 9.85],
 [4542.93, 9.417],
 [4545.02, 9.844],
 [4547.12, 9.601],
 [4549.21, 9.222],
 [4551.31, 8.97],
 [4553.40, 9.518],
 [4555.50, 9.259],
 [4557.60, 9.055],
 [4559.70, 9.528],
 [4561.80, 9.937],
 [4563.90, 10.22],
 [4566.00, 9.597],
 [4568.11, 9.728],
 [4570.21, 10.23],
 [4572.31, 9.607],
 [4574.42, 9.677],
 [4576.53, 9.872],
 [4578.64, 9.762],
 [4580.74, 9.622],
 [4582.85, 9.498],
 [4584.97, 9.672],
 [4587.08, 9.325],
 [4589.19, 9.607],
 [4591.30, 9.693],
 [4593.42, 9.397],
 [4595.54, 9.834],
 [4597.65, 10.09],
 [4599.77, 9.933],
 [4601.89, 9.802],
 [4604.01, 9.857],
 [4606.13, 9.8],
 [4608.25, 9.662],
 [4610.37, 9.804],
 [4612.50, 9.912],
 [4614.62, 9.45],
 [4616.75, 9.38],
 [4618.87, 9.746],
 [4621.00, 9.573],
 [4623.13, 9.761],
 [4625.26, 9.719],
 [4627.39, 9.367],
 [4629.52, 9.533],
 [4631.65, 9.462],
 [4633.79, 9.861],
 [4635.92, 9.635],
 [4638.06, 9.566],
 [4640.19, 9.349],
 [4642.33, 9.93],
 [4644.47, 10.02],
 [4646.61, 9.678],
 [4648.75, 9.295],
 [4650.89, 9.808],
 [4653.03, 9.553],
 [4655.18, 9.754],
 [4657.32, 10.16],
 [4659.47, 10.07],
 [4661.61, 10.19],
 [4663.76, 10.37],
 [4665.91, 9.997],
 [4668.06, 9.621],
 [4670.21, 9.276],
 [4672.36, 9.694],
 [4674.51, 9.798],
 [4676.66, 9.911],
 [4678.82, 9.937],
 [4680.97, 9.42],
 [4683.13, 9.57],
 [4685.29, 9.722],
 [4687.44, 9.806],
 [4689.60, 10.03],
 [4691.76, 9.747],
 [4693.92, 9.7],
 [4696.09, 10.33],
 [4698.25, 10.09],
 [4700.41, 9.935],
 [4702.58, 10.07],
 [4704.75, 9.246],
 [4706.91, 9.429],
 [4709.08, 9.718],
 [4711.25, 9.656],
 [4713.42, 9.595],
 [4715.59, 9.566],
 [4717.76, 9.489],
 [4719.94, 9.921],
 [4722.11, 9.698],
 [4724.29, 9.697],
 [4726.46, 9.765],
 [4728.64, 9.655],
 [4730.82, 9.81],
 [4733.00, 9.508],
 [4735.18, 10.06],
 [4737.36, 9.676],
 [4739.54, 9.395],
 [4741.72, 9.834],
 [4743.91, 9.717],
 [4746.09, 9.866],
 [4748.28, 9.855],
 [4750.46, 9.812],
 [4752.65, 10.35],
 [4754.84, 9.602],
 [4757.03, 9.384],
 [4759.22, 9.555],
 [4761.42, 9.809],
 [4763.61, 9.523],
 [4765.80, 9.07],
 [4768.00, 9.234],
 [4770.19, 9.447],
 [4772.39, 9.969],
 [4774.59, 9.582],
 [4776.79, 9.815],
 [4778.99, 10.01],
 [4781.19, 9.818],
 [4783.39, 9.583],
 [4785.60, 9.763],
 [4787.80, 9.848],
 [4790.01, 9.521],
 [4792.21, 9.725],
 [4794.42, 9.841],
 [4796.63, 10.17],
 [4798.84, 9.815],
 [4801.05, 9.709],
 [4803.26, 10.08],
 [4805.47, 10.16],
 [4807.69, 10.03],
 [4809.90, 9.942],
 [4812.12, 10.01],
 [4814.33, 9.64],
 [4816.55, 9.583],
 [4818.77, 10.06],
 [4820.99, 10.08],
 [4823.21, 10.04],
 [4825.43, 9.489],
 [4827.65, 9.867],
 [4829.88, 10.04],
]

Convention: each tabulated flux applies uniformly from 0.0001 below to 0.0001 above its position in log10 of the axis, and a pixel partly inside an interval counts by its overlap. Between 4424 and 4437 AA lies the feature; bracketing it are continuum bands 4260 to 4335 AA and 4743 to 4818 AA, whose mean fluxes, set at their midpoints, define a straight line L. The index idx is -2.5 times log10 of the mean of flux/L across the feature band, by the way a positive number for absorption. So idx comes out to -0.13 mag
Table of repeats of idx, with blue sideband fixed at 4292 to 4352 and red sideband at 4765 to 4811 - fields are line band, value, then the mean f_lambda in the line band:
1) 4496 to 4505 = -0.15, 9.53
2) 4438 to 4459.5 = -0.14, 9.16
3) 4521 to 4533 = -0.09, 9.19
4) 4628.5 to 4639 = -0.07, 9.61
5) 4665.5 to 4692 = -0.06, 9.73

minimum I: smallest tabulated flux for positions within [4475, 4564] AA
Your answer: 8.543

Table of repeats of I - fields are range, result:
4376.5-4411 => 6.309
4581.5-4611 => 9.325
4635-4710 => 9.246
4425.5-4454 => 8.522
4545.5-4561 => 8.97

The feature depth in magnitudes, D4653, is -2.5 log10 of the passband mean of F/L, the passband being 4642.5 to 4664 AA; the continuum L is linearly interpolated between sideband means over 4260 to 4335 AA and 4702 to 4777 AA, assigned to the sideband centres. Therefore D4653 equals -0.08 mag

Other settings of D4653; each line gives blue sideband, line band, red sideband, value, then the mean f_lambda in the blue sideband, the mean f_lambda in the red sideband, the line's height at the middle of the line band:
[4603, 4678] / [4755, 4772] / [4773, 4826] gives 0.04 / 9.73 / 9.85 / 9.82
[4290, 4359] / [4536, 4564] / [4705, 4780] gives -0.09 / 7.43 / 9.67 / 8.64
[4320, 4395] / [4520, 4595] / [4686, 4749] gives -0.05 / 8.23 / 9.75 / 9.08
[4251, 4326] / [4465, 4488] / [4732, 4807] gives -0.12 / 7.32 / 9.74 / 8.27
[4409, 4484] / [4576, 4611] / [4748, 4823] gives -0.04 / 9.1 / 9.78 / 9.4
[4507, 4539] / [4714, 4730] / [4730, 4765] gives 0.00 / 9.38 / 9.73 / 9.69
